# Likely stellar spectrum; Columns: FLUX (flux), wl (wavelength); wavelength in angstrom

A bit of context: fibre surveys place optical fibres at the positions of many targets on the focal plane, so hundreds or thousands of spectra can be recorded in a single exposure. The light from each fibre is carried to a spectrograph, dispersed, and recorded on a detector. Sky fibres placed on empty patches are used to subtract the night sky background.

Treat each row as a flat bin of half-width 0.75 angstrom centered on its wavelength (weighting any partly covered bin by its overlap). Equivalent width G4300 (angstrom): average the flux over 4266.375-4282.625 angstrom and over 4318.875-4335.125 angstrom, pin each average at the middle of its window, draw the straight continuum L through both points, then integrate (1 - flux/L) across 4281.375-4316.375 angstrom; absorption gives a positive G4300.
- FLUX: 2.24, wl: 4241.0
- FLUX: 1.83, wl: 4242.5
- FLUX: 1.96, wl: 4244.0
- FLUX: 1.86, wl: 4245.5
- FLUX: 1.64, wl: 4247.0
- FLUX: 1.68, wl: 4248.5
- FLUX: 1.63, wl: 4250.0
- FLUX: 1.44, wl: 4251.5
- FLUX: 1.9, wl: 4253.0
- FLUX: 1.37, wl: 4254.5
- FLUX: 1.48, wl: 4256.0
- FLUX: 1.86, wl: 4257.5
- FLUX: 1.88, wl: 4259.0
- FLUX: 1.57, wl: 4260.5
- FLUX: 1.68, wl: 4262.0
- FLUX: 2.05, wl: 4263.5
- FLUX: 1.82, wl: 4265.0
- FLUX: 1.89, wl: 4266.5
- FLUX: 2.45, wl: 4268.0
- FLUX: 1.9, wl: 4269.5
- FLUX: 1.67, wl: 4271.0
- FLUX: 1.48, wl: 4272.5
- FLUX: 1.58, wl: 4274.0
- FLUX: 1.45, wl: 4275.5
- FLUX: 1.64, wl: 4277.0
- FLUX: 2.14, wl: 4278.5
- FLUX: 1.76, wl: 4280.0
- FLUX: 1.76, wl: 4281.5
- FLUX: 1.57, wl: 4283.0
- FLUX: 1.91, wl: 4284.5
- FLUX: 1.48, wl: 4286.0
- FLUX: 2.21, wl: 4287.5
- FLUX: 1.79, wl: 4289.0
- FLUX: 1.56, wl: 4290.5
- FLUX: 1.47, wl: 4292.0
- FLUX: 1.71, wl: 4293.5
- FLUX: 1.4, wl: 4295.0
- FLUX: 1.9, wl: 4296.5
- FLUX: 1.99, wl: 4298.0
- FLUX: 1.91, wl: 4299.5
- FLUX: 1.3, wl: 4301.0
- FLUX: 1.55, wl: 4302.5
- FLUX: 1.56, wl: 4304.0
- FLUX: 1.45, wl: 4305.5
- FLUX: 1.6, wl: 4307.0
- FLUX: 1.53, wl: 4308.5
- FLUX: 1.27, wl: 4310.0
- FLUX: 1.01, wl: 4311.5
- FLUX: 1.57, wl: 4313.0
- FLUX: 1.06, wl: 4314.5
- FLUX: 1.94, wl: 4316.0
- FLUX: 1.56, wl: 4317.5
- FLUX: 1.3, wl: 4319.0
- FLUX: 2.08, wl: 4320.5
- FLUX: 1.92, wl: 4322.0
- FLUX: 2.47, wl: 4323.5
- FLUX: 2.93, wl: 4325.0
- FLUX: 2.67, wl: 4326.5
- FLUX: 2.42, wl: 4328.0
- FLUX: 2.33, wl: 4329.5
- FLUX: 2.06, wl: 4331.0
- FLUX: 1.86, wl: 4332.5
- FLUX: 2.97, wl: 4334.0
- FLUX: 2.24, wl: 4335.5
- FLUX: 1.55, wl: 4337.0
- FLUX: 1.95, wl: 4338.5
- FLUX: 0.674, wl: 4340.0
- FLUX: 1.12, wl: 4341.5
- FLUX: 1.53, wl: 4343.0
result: 7.2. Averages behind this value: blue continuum 1.78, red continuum 2.31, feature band 1.6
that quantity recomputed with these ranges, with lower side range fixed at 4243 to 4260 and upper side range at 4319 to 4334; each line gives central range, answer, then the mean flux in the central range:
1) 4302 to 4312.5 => 3.5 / 1.42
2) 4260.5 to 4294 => 2.3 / 1.77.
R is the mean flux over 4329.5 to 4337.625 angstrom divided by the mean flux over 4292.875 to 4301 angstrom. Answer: 1.24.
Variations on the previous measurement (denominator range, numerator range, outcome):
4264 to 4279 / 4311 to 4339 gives 1.11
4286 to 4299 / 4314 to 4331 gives 1.19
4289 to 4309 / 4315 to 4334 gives 1.33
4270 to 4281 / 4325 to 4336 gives 1.43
